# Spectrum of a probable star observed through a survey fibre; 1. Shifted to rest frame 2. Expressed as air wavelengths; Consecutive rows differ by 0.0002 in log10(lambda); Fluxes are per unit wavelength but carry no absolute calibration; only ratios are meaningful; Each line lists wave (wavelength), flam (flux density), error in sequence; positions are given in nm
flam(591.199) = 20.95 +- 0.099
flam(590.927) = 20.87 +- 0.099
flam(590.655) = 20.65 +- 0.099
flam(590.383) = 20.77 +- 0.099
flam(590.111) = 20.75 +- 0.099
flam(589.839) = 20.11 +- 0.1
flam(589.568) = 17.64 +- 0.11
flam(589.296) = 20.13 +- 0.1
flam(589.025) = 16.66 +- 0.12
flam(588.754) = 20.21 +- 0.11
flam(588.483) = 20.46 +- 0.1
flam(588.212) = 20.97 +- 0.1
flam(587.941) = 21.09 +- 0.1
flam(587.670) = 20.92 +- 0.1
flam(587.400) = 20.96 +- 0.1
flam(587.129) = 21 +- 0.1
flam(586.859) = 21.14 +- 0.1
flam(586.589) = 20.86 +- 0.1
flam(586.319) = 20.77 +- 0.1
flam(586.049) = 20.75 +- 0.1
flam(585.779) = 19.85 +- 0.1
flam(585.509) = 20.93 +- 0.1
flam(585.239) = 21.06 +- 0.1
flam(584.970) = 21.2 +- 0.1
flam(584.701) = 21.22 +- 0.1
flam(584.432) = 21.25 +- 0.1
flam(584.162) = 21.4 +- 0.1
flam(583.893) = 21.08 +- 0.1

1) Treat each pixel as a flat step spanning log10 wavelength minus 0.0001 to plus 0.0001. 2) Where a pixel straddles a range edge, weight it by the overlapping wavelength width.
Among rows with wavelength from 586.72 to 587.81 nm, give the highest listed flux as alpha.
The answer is 21.14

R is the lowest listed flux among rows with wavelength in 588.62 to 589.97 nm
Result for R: 16.66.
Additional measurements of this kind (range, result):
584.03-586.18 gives 19.85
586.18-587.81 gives 20.77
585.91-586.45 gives 20.75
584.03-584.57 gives 21.25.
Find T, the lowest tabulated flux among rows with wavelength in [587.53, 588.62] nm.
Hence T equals 20.46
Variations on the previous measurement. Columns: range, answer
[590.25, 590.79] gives 20.65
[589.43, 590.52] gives 17.64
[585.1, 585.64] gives 20.93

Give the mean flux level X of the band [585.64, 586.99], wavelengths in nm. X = 20.7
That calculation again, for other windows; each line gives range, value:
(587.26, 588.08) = 21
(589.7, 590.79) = 20.6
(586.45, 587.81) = 21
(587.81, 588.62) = 20.8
